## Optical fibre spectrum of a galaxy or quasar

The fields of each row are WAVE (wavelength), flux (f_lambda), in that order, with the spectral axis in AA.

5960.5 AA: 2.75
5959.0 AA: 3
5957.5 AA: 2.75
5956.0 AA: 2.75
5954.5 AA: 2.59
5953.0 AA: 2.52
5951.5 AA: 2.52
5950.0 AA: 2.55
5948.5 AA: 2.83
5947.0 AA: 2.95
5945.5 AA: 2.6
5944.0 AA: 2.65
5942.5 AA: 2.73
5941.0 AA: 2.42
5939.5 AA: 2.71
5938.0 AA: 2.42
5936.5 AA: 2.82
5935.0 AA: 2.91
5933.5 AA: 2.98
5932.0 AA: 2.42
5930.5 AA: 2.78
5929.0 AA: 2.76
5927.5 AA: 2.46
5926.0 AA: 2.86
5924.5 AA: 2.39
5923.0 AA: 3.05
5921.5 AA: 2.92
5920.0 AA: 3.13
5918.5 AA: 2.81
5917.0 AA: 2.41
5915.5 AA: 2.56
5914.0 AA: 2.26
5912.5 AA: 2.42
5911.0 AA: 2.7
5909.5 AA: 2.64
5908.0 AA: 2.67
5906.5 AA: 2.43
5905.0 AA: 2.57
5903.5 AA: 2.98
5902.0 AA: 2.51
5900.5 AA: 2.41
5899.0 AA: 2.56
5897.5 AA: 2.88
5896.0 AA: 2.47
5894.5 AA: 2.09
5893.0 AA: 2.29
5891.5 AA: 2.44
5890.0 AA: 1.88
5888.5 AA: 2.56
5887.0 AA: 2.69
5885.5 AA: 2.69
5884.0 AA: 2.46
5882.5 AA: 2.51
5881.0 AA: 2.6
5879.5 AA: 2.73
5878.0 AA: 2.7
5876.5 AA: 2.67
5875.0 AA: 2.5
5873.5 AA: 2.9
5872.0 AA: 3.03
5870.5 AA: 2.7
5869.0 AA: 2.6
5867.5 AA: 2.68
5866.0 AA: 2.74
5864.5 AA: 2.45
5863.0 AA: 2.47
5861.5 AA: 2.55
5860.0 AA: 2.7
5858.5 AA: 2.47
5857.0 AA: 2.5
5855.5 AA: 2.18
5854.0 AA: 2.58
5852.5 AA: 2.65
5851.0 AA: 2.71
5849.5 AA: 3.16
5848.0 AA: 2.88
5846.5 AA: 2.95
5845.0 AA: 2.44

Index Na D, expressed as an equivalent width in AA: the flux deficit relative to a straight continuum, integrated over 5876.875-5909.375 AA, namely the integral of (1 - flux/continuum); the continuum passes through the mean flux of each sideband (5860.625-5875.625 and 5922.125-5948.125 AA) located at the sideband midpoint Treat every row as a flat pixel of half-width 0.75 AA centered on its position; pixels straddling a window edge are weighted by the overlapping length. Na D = 1.8 AA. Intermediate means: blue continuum 2.66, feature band 2.53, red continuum 2.7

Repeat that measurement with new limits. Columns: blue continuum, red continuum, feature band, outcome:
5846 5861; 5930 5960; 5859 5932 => 2.04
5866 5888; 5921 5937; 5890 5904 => 1.22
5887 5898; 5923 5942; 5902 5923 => -1.10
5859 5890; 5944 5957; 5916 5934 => -0.61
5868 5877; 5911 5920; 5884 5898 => 1.18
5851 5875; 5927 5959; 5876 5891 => 0.49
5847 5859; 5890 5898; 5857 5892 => -1.31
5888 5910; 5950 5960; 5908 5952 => -1.43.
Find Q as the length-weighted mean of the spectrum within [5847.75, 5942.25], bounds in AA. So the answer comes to 2.62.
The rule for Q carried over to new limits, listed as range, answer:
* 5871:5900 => 2.56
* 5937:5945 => 2.59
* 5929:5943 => 2.69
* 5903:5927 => 2.67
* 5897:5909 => 2.62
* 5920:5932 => 2.75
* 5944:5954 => 2.66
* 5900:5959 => 2.67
